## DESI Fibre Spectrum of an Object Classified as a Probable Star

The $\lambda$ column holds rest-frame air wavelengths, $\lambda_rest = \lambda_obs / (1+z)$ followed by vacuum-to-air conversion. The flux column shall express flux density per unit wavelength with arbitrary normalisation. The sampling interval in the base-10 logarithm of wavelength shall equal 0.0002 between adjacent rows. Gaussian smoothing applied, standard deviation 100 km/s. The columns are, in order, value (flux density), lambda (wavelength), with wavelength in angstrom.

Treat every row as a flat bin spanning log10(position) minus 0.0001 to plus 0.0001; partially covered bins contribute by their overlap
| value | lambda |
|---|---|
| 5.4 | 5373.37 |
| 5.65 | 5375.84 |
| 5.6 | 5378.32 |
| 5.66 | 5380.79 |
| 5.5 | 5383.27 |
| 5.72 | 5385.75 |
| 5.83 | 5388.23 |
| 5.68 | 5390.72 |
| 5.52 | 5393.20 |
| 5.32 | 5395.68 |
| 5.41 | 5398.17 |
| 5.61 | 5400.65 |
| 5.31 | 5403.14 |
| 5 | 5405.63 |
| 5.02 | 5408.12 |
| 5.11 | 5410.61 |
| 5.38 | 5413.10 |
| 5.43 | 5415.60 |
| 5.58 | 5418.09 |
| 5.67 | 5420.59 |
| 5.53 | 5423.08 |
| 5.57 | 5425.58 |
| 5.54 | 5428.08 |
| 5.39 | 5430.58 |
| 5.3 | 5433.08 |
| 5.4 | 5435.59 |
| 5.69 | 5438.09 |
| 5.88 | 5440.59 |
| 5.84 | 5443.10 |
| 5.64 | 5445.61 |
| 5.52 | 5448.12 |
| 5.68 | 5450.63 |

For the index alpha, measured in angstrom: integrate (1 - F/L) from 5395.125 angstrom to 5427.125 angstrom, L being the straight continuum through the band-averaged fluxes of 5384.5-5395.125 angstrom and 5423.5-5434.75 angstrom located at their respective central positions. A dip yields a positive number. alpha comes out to 0.9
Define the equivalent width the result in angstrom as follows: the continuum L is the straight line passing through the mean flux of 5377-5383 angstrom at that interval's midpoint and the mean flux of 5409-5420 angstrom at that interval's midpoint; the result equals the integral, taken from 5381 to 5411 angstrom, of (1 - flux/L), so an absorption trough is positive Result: 0.38 angstrom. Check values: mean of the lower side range 5.61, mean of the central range 5.44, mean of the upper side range 5.38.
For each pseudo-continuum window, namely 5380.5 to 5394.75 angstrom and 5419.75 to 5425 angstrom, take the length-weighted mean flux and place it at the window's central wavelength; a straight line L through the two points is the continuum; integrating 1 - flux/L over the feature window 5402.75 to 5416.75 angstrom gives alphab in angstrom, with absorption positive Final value 1.0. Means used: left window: 5.64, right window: 5.6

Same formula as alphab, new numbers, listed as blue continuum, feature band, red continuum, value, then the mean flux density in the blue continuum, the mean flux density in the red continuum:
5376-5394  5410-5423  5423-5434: 0.13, 5.65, 5.46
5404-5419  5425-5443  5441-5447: 0.12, 5.25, 5.75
